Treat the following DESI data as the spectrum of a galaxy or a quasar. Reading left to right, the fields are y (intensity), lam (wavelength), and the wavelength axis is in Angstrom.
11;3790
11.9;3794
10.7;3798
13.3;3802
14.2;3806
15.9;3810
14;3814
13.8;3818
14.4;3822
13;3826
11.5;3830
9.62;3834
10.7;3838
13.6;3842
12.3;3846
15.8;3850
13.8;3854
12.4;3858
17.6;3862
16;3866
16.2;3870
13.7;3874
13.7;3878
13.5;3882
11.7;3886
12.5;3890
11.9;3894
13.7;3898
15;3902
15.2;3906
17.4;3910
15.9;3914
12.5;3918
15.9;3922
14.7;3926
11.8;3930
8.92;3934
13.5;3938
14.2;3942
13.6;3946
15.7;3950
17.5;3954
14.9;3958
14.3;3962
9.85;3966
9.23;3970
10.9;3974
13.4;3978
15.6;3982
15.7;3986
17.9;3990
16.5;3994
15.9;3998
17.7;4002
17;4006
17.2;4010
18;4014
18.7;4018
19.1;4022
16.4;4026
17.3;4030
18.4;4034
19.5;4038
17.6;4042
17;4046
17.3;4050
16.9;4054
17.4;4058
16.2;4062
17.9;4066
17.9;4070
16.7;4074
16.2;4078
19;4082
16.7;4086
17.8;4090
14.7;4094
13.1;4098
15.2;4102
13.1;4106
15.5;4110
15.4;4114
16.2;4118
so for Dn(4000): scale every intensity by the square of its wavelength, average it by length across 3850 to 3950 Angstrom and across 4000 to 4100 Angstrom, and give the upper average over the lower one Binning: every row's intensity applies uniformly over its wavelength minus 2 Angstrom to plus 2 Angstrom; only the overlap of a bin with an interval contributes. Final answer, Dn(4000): 1.33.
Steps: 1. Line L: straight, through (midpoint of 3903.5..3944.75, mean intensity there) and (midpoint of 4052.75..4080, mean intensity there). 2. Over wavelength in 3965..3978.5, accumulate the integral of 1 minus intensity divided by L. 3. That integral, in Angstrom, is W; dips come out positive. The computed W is 3.9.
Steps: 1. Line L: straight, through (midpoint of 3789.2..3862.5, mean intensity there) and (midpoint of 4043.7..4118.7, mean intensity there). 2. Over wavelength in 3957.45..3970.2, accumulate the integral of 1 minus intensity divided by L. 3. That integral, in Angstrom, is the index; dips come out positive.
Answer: 2.3 Angstrom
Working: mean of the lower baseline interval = 13.1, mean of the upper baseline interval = 16.3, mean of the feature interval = 12.1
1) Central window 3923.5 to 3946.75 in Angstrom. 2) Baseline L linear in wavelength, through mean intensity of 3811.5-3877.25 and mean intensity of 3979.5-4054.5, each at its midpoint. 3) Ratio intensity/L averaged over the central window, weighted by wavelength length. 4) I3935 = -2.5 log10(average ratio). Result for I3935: 0.21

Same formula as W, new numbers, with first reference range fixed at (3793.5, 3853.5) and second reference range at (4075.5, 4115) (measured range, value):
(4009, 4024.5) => -3.5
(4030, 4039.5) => -2.2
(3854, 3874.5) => -2.6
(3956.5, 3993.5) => 2.3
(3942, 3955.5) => -1.0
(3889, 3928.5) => -1.8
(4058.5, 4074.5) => -1.9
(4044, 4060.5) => -2.0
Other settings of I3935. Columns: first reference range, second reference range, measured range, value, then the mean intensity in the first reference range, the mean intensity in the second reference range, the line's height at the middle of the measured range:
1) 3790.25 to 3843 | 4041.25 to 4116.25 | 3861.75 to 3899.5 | -0.02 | 12.7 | 16.4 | 13.6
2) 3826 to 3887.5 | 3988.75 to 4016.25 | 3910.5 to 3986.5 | 0.16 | 13.5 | 17.2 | 15.8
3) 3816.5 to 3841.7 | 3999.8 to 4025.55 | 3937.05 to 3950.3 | 0.12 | 12.2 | 17.8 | 15.7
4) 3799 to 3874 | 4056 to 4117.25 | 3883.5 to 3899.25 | 0.15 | 13.7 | 16.2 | 14.3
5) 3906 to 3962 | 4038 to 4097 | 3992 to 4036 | -0.09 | 14.4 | 17.1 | 16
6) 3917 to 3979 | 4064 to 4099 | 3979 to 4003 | -0.14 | 13.2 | 16.8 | 14.3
